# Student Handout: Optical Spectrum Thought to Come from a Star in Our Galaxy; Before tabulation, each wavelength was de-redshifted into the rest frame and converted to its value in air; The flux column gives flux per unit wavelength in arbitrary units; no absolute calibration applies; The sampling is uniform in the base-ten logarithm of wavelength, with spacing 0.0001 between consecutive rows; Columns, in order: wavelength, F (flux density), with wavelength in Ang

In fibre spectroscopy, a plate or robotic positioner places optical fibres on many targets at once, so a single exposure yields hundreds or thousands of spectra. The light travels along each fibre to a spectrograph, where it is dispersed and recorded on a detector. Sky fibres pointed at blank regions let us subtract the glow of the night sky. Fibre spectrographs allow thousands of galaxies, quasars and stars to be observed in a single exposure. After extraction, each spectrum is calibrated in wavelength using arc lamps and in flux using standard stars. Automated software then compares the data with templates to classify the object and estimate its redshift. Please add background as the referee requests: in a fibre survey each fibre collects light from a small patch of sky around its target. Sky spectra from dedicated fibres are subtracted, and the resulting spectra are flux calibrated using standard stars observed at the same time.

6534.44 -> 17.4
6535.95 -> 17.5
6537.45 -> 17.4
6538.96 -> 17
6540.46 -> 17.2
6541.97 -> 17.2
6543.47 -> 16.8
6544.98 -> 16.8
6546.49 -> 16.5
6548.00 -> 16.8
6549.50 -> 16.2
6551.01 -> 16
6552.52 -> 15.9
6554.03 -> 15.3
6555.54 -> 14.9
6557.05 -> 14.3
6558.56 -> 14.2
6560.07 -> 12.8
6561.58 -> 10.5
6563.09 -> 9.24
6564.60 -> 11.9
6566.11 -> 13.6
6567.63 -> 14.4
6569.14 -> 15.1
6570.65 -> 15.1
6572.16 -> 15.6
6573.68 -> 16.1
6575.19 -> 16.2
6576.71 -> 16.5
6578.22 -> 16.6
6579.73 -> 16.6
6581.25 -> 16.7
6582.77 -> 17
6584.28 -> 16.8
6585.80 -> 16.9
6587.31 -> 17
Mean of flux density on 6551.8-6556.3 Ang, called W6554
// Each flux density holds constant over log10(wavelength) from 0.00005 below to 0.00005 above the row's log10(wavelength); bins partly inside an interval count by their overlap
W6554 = 15.4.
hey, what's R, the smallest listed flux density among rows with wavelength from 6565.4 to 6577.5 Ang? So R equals 13.6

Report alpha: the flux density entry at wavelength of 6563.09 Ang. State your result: 9.24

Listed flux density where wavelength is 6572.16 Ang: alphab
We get 15.6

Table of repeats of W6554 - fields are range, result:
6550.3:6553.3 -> 15.9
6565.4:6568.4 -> 14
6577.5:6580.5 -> 16.6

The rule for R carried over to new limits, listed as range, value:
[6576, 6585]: 16.5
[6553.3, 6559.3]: 14.2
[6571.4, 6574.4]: 15.6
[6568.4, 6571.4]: 15.1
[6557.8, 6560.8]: 12.8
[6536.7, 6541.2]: 17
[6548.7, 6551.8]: 16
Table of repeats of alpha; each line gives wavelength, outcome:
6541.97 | 17.2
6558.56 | 14.2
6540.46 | 17.2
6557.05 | 14.3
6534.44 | 17.4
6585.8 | 16.9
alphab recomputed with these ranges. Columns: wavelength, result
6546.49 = 16.5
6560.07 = 12.8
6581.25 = 16.7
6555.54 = 14.9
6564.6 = 11.9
